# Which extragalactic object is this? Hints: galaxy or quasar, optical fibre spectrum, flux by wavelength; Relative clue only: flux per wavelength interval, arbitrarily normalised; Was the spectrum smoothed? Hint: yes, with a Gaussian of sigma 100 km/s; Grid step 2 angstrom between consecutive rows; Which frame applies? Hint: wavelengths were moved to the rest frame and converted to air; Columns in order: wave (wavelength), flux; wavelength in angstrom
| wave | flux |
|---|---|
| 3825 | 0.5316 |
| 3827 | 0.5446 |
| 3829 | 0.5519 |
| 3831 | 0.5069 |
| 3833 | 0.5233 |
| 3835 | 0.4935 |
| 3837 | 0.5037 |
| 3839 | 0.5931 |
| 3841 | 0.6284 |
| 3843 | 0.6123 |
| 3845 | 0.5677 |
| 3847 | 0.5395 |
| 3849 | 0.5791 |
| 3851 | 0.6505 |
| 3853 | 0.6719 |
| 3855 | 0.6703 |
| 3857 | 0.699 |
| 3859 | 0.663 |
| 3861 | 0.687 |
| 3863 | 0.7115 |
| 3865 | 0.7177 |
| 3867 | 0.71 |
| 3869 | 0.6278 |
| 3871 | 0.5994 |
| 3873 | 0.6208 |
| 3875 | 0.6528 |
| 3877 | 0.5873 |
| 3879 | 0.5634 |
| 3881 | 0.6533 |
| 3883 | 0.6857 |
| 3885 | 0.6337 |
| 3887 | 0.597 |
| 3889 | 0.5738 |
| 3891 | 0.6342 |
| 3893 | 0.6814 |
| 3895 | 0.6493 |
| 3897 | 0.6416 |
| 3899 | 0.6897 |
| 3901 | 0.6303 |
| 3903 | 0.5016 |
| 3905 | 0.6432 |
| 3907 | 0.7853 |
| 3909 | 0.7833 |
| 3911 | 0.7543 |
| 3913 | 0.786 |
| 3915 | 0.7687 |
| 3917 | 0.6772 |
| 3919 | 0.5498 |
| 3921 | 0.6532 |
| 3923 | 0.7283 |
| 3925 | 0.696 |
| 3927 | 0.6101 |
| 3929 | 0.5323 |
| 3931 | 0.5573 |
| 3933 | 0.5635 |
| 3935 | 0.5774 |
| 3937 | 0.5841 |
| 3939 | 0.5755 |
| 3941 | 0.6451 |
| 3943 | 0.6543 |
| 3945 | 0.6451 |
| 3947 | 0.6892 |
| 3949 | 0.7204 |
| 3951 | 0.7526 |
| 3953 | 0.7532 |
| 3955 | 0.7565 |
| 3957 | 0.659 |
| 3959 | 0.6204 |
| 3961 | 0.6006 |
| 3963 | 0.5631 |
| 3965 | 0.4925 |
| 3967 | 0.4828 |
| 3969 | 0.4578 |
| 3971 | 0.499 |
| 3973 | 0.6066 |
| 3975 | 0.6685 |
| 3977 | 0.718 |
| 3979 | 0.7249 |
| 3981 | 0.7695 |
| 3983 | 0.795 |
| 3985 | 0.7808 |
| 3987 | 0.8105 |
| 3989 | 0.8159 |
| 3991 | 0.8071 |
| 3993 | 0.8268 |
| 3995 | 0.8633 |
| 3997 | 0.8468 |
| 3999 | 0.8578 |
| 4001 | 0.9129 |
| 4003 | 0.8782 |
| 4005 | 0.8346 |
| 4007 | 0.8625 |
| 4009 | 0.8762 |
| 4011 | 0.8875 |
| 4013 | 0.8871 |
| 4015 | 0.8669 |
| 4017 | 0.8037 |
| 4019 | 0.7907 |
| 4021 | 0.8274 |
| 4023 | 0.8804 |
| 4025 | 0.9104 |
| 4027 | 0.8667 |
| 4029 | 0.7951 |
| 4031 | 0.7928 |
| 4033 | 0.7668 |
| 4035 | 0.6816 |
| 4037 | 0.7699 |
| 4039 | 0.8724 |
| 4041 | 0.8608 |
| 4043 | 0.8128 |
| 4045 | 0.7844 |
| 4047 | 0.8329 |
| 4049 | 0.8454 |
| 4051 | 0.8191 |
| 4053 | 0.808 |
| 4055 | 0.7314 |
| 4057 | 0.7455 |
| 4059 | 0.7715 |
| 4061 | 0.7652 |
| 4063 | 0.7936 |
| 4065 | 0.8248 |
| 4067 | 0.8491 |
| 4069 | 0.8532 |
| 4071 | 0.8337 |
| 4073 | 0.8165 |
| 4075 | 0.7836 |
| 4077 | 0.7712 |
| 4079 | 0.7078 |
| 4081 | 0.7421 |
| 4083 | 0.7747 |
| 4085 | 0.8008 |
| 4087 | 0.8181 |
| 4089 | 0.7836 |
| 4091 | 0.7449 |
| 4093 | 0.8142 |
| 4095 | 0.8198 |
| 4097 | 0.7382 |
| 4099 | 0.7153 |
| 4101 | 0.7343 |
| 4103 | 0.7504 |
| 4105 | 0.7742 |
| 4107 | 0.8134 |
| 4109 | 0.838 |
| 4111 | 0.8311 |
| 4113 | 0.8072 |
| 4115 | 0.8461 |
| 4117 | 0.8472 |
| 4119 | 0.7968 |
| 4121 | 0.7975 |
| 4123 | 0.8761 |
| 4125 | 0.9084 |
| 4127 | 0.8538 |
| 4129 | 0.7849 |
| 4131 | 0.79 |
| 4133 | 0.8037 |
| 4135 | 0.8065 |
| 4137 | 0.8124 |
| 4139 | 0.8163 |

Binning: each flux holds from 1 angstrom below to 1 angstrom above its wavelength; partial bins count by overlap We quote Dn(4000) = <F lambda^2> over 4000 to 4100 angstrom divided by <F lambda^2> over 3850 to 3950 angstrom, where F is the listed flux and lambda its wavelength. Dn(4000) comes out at 1.34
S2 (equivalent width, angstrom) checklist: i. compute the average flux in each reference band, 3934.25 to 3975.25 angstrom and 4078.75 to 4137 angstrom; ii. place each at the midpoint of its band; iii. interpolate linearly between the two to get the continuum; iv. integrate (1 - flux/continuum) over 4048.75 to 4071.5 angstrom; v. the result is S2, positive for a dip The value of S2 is -1.80 angstrom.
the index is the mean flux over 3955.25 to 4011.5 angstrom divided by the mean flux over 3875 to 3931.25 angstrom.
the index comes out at 1.1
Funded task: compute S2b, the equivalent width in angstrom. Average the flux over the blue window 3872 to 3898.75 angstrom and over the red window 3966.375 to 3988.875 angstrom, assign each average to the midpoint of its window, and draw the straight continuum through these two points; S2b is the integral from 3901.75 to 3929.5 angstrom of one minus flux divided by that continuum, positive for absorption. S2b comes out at -1.5 angstrom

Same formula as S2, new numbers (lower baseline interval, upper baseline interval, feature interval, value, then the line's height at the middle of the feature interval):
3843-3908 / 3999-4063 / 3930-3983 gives 7.5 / 0.736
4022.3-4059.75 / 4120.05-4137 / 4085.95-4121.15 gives 1.2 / 0.821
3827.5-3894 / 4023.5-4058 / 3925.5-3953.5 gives 2.8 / 0.7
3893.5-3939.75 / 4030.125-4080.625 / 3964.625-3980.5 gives 2.7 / 0.709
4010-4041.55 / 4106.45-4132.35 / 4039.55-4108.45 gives 3.2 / 0.829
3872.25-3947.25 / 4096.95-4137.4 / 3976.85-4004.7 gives -4.4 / 0.707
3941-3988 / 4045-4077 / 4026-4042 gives -0.8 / 0.764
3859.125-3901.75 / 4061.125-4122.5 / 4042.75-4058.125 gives -0.6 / 0.765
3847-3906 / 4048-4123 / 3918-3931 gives 1.0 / 0.676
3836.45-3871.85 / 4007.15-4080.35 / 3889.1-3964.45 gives 5.2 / 0.705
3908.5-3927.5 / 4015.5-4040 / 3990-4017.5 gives -2.4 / 0.789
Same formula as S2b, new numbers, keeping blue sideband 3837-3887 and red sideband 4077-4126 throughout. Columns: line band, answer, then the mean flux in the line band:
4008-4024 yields -2.49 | 0.852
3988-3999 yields -1.70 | 0.834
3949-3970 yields 2.41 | 0.619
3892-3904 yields 0.48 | 0.632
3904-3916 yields -1.55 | 0.753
